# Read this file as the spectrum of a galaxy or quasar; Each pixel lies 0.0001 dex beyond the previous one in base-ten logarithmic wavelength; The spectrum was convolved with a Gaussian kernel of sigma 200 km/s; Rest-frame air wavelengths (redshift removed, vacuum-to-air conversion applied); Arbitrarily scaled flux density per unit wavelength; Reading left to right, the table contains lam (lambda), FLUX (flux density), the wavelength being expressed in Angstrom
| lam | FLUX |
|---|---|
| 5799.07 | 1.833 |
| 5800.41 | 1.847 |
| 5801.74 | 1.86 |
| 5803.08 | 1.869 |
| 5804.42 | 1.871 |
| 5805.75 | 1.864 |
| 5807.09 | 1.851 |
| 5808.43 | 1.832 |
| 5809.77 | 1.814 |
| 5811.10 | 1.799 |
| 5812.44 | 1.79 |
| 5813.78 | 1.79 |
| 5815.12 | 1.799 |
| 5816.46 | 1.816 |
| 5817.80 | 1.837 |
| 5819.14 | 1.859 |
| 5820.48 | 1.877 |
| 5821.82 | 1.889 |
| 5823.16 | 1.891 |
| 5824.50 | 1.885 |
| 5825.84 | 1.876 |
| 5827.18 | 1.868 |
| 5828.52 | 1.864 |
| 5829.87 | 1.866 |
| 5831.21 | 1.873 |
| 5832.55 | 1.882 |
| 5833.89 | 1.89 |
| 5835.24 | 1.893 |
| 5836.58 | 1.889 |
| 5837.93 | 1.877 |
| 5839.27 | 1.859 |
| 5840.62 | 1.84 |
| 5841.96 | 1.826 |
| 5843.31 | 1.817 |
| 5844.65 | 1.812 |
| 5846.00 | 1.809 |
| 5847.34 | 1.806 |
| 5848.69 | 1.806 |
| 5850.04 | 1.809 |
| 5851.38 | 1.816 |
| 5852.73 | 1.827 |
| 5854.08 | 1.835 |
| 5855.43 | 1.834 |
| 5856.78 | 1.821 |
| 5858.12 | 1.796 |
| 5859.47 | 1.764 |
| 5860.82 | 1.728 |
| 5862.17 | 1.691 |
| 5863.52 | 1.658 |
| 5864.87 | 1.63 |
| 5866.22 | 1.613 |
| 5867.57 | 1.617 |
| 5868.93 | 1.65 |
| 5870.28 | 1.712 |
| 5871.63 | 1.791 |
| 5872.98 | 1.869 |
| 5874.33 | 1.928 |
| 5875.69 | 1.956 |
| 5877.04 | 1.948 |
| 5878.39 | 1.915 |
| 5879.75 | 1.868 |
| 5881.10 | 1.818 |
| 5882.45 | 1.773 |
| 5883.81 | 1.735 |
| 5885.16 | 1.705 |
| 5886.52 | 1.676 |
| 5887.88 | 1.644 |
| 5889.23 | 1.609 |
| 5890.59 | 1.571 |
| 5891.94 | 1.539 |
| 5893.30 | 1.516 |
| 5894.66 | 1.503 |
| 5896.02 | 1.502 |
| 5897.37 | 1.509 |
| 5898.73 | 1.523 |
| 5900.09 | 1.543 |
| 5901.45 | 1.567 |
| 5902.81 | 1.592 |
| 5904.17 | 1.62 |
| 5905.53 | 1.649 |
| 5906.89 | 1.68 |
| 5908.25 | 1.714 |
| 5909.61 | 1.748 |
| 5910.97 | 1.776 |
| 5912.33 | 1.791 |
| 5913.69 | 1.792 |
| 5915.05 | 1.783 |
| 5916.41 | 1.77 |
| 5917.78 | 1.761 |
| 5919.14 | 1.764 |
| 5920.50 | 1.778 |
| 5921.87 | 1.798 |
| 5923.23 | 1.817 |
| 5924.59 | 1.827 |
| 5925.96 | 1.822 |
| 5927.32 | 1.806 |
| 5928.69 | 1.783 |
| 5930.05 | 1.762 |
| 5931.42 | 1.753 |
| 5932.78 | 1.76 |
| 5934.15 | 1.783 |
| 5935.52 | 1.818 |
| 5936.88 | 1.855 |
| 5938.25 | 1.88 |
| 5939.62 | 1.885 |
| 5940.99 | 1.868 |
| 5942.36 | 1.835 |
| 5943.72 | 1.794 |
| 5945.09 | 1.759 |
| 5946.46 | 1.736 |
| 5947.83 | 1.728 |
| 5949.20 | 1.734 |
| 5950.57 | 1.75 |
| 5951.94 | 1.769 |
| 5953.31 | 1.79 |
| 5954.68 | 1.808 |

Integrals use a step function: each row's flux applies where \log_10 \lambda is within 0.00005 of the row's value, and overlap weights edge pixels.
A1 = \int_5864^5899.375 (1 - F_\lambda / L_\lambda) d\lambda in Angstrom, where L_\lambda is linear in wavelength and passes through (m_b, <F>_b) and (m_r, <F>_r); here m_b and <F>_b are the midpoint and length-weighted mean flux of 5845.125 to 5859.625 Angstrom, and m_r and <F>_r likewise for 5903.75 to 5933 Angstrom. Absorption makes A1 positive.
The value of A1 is 1.9 Angstrom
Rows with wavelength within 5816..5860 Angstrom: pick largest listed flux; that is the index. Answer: 1.893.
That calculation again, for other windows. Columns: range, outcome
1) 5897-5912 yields 1.776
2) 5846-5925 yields 1.956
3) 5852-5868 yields 1.835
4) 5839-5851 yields 1.859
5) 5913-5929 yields 1.827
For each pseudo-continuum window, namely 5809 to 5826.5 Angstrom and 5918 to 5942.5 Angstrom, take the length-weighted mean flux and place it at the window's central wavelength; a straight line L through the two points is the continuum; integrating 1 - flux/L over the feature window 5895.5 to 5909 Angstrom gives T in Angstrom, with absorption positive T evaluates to 1.7 Angstrom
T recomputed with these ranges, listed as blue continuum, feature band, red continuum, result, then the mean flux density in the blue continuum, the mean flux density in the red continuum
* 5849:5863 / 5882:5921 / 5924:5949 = 3.0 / 1.79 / 1.8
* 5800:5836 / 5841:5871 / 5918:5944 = 1.3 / 1.85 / 1.81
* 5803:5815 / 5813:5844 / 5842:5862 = -0.7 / 1.83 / 1.8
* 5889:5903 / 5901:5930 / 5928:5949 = -1.5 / 1.54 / 1.8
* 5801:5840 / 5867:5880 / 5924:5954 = 0.0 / 1.86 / 1.8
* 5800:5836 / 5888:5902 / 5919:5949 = 2.1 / 1.85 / 1.8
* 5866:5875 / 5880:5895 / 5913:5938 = 0.9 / 1.75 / 1.79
